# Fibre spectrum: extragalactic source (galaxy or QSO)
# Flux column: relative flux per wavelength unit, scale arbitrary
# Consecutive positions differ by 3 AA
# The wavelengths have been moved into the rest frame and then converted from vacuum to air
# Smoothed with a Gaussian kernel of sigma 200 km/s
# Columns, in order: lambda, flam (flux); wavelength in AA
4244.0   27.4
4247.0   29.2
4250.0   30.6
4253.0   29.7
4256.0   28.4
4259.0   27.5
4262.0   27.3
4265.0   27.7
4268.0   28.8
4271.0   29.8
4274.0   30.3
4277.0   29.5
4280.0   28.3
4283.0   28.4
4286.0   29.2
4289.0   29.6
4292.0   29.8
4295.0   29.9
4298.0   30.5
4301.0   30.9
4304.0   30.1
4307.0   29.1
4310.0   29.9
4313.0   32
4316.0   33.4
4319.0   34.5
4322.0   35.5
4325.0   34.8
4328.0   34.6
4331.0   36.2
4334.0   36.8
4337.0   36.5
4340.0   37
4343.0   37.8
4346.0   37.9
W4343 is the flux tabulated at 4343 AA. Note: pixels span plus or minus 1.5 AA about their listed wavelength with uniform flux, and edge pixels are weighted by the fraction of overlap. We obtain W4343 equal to 37.8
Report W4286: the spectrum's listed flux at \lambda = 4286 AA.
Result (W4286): 29.2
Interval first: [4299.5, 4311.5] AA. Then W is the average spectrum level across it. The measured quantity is 30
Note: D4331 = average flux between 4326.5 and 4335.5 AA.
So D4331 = 35.9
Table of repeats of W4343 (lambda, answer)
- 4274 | 30.3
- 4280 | 28.3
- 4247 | 29.2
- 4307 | 29.1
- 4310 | 29.9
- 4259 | 27.5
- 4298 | 30.5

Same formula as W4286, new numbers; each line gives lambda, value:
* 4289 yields 29.6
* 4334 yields 36.8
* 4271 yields 29.8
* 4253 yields 29.7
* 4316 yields 33.4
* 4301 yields 30.9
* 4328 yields 34.6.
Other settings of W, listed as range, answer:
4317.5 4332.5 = 35.1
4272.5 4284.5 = 29.1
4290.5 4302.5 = 30.3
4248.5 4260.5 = 29.1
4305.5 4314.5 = 30.3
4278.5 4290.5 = 28.9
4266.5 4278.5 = 29.6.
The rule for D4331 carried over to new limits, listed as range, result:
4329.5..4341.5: 36.6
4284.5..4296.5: 29.6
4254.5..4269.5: 27.9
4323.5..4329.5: 34.7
